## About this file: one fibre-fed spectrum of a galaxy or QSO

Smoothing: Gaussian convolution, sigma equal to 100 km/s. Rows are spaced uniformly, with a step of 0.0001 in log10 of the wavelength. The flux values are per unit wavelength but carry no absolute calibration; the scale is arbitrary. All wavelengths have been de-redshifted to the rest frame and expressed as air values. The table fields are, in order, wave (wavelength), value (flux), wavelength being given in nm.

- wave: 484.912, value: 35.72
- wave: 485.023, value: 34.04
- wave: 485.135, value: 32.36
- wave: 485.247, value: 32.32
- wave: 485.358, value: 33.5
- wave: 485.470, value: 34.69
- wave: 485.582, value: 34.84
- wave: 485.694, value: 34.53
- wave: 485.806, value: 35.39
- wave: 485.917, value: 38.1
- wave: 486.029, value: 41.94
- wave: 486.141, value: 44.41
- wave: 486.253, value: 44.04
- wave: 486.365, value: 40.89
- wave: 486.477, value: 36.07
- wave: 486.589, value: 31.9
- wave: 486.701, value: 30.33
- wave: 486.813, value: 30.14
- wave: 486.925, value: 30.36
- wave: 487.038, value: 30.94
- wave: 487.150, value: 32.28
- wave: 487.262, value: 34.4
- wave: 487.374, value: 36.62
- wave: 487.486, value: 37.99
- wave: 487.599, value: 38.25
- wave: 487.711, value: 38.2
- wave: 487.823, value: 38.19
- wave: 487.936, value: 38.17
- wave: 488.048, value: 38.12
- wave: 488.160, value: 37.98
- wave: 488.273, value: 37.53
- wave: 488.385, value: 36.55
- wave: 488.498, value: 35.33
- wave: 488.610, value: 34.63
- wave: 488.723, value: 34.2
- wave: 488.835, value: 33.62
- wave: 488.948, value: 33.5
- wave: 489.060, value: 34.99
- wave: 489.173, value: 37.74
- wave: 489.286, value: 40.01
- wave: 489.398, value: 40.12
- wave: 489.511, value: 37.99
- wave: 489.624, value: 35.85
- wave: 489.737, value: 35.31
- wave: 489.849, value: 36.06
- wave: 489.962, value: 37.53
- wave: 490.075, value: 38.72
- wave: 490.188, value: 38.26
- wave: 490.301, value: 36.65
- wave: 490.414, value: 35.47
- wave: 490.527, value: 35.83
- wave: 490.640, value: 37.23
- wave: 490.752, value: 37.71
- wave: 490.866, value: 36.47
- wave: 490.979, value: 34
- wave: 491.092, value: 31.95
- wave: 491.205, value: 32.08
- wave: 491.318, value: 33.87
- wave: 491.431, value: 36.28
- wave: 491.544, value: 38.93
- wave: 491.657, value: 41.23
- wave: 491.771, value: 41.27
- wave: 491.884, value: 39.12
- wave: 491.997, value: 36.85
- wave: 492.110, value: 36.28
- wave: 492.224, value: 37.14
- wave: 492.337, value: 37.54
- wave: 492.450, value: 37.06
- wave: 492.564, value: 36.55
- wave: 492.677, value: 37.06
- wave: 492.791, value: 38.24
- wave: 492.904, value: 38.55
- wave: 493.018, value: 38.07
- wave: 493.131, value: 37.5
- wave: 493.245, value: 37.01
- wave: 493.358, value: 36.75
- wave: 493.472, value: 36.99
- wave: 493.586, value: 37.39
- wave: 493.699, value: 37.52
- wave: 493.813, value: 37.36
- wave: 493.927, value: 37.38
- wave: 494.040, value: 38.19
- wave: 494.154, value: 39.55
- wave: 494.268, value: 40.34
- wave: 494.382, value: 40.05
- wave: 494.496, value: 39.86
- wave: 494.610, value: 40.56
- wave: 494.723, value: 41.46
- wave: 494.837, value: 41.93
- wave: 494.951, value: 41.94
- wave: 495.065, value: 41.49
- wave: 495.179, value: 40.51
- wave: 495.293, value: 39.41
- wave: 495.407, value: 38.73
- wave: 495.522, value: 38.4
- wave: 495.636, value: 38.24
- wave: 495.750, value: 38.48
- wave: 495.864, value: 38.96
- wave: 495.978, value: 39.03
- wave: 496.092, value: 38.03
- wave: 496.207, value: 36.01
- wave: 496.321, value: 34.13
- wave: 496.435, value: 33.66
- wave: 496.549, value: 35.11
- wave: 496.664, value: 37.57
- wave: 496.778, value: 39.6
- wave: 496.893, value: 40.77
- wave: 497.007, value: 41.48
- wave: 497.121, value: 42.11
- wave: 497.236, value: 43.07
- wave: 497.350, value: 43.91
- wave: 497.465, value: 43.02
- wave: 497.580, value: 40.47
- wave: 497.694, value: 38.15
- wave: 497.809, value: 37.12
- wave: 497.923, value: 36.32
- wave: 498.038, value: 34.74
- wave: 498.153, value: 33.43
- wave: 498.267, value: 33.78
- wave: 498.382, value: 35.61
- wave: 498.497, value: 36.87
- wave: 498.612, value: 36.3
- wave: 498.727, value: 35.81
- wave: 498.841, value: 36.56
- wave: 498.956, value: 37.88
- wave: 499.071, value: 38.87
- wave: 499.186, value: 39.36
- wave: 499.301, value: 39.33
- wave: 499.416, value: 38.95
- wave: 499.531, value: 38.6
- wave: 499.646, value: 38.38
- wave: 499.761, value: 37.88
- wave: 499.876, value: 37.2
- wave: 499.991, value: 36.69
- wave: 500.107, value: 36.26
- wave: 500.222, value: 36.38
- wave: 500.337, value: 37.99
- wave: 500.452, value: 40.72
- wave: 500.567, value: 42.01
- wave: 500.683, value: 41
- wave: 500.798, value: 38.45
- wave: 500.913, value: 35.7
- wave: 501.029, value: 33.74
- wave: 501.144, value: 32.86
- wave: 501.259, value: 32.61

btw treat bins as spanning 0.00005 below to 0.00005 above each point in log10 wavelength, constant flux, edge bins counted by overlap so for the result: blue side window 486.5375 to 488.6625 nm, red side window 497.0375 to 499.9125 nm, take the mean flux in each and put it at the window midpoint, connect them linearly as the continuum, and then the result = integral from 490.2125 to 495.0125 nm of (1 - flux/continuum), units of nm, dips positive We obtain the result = -0.15 nm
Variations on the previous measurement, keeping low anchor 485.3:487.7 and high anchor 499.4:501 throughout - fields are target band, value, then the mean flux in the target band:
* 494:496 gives -0.14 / 39.9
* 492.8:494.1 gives -0.02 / 37.6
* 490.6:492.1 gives 0.00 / 36.7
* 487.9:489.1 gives 0.01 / 35.9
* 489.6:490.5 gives -0.01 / 36.7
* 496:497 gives 0.01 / 37.2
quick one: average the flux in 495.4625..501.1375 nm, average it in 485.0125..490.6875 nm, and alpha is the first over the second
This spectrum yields 1.05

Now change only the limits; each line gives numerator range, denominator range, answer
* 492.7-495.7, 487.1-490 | 1.06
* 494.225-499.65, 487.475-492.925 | 1.05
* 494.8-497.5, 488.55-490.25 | 1.08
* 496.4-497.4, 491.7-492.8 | 1.06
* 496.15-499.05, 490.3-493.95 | 1.02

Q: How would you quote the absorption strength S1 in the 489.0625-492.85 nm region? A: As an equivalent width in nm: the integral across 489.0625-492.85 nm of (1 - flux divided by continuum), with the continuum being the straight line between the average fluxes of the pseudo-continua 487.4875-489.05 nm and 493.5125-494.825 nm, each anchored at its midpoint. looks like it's 0.068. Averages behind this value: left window 36.5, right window 39.1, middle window 37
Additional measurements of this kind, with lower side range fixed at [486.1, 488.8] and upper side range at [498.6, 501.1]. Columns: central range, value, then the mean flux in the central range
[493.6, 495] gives -0.09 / 39.6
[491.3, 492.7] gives -0.04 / 37.8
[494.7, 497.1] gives -0.10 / 38.8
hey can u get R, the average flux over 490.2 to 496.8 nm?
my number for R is 37.8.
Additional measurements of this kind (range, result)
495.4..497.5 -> 38.9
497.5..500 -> 37.3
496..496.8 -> 36.3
